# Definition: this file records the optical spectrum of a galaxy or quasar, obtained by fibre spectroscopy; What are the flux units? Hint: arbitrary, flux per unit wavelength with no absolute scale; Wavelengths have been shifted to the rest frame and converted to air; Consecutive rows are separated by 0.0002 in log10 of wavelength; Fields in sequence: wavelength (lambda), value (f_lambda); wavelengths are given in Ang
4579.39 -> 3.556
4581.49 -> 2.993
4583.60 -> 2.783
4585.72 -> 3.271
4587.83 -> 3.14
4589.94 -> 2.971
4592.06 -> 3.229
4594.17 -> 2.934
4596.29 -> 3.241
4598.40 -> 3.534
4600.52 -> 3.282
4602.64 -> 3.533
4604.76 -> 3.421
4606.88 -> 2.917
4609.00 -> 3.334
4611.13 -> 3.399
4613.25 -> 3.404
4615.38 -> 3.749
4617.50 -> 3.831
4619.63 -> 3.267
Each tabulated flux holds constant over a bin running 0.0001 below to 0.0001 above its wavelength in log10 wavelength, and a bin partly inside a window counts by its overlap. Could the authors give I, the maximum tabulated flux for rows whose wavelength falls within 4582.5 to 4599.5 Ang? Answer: 3.534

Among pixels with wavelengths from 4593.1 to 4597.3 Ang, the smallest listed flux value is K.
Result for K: 2.934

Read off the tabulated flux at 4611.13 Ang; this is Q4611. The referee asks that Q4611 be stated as 3.399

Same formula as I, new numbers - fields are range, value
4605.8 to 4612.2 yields 3.399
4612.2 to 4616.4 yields 3.749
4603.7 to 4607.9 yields 3.421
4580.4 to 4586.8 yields 3.271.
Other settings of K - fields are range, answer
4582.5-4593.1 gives 2.783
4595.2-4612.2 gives 2.917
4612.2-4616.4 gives 3.404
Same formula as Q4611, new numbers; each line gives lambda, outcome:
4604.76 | 3.421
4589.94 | 2.971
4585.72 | 3.271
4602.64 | 3.533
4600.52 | 3.282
